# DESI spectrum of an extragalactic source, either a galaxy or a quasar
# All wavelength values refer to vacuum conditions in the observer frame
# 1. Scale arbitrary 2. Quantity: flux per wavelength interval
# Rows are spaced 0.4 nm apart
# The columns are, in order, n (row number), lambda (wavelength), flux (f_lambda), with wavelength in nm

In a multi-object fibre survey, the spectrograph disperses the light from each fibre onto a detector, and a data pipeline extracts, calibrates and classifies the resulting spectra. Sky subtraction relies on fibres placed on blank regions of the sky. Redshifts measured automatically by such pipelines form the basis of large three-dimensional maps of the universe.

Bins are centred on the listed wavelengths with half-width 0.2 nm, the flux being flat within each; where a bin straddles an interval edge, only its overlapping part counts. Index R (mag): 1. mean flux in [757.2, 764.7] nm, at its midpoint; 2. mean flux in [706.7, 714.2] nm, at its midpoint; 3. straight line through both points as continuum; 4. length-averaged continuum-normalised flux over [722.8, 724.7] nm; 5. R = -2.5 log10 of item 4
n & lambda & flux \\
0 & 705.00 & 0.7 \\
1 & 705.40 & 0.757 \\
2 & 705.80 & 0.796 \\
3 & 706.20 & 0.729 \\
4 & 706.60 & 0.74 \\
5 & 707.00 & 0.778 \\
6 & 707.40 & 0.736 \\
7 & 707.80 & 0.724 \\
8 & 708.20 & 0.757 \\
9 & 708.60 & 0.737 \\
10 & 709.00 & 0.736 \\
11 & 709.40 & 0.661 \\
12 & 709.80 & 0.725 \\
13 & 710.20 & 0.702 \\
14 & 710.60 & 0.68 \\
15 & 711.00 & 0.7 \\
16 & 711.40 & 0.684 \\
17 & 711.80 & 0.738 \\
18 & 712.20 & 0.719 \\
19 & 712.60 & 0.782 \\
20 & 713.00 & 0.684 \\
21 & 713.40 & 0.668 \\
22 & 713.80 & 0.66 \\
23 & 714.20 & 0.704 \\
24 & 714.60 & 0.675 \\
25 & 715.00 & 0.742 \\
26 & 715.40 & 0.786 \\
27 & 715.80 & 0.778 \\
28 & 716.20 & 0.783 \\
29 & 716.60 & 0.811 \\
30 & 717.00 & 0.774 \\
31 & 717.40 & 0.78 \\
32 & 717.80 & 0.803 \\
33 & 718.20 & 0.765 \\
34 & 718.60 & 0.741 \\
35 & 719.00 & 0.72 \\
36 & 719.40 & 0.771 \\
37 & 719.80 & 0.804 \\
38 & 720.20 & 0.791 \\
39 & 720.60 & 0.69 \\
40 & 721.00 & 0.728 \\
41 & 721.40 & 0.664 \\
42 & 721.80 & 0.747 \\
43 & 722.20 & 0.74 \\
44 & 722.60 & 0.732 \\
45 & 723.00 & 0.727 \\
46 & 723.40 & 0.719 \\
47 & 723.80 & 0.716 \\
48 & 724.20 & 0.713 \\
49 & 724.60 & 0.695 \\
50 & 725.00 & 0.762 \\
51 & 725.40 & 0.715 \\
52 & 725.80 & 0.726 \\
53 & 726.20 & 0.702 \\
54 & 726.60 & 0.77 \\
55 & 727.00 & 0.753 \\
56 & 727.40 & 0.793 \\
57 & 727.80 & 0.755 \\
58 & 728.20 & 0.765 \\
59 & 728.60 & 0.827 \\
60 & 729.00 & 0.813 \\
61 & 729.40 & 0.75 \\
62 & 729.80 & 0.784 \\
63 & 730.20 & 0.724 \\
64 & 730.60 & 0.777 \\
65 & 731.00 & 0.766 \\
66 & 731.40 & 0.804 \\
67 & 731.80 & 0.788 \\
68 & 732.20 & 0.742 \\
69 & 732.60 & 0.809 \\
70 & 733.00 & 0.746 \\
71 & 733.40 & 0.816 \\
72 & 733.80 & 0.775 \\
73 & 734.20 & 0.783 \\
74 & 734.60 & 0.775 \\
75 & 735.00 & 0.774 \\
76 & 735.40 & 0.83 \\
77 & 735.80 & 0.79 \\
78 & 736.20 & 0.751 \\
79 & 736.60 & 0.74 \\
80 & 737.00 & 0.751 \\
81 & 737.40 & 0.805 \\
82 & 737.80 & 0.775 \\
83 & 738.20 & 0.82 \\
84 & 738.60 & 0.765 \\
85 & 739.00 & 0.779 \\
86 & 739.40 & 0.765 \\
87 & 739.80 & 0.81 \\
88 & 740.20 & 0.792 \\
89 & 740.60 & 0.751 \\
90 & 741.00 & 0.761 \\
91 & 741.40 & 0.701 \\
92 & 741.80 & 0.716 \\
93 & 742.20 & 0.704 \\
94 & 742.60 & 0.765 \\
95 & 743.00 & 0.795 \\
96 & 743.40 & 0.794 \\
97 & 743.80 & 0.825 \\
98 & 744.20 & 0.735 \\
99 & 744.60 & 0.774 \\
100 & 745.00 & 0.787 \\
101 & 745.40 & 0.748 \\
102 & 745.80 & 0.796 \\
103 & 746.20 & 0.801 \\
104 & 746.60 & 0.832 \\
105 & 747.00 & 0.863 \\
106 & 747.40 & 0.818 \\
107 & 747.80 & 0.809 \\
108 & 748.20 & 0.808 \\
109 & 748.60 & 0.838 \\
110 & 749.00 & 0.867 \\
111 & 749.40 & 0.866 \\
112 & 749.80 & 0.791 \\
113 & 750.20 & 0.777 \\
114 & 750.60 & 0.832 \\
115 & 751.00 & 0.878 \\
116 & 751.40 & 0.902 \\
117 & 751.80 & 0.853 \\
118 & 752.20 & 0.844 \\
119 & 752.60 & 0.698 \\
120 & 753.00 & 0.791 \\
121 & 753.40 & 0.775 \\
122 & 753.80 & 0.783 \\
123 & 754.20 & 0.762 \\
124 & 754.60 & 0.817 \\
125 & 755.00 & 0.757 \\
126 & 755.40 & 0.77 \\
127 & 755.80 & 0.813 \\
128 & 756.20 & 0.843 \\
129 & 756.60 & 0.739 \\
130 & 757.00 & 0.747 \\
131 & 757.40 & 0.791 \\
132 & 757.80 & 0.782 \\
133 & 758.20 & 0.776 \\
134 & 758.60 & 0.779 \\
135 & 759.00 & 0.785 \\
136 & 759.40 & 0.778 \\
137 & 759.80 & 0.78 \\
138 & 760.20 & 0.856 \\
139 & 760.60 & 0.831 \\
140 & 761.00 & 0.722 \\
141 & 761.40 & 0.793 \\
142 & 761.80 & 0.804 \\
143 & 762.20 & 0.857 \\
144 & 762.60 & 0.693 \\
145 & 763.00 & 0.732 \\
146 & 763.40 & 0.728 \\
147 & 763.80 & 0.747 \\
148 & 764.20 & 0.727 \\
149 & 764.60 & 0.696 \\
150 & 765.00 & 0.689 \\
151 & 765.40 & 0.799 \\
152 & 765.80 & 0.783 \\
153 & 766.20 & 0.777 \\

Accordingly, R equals 0.02 mag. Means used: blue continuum 0.715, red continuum 0.772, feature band 0.715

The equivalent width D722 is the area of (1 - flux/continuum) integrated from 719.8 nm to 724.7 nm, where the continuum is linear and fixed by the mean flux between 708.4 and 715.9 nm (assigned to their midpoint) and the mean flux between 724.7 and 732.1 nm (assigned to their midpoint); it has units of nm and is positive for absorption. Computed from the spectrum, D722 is 0.12 nm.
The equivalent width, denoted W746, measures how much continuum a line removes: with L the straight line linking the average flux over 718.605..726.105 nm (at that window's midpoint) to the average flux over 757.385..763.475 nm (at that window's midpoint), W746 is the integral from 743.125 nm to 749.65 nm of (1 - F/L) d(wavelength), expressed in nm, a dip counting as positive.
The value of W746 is -0.402 nm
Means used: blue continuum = 0.731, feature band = 0.81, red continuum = 0.781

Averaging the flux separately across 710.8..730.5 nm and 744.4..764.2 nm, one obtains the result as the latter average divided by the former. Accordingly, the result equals 1.1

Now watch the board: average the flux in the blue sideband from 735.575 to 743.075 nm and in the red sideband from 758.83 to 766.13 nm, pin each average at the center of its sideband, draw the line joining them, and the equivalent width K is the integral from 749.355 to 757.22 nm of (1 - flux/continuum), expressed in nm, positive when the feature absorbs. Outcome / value -0.356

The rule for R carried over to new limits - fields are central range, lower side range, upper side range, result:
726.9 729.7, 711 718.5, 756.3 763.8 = -0.042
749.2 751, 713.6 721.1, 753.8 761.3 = -0.060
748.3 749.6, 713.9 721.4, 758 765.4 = -0.122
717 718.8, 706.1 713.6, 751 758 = -0.056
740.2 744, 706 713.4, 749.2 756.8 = 0.035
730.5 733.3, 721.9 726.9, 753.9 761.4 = -0.053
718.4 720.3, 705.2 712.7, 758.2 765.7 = -0.039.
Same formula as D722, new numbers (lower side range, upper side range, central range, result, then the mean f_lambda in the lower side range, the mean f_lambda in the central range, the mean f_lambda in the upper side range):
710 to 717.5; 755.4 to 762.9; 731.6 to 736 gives -0.179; 0.728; 0.784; 0.786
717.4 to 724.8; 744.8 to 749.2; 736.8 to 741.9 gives 0.146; 0.738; 0.77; 0.815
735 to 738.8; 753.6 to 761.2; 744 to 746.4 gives 0.027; 0.78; 0.773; 0.785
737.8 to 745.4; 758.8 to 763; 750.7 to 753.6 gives -0.156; 0.768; 0.821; 0.787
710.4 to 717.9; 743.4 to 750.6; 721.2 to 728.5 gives 0.227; 0.733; 0.734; 0.808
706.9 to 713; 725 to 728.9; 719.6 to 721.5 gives 0.013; 0.722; 0.739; 0.758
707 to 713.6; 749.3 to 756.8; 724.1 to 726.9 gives 0.075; 0.716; 0.728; 0.804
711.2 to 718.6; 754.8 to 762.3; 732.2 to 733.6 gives -0.042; 0.741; 0.783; 0.789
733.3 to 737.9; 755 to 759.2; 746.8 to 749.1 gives -0.152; 0.78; 0.832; 0.781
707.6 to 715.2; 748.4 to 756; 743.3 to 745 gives 0.020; 0.709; 0.782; 0.811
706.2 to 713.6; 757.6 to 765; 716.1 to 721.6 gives -0.229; 0.72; 0.758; 0.768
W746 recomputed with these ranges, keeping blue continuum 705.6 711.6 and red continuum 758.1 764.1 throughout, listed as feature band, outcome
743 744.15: -0.06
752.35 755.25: 0.00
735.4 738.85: -0.11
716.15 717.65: -0.11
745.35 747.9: -0.17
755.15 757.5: -0.03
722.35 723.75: 0.03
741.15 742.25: 0.07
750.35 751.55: -0.15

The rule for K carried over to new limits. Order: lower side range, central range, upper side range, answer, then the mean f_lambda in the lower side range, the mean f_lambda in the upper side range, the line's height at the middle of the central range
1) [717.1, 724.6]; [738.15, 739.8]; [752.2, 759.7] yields -0.05 nm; 0.741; 0.779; 0.76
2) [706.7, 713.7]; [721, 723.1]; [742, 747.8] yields 0.06 nm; 0.718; 0.789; 0.742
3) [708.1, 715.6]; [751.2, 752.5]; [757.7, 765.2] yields -0.17 nm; 0.712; 0.766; 0.755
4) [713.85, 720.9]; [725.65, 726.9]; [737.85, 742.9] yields 0.04 nm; 0.757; 0.762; 0.759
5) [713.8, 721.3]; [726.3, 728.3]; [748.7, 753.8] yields 0.03 nm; 0.754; 0.822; 0.774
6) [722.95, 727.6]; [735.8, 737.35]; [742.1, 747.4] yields 0.01 nm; 0.733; 0.789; 0.765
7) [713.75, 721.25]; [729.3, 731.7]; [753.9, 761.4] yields -0.02 nm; 0.754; 0.785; 0.764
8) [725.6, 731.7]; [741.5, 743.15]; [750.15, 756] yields 0.10 nm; 0.768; 0.804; 0.788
